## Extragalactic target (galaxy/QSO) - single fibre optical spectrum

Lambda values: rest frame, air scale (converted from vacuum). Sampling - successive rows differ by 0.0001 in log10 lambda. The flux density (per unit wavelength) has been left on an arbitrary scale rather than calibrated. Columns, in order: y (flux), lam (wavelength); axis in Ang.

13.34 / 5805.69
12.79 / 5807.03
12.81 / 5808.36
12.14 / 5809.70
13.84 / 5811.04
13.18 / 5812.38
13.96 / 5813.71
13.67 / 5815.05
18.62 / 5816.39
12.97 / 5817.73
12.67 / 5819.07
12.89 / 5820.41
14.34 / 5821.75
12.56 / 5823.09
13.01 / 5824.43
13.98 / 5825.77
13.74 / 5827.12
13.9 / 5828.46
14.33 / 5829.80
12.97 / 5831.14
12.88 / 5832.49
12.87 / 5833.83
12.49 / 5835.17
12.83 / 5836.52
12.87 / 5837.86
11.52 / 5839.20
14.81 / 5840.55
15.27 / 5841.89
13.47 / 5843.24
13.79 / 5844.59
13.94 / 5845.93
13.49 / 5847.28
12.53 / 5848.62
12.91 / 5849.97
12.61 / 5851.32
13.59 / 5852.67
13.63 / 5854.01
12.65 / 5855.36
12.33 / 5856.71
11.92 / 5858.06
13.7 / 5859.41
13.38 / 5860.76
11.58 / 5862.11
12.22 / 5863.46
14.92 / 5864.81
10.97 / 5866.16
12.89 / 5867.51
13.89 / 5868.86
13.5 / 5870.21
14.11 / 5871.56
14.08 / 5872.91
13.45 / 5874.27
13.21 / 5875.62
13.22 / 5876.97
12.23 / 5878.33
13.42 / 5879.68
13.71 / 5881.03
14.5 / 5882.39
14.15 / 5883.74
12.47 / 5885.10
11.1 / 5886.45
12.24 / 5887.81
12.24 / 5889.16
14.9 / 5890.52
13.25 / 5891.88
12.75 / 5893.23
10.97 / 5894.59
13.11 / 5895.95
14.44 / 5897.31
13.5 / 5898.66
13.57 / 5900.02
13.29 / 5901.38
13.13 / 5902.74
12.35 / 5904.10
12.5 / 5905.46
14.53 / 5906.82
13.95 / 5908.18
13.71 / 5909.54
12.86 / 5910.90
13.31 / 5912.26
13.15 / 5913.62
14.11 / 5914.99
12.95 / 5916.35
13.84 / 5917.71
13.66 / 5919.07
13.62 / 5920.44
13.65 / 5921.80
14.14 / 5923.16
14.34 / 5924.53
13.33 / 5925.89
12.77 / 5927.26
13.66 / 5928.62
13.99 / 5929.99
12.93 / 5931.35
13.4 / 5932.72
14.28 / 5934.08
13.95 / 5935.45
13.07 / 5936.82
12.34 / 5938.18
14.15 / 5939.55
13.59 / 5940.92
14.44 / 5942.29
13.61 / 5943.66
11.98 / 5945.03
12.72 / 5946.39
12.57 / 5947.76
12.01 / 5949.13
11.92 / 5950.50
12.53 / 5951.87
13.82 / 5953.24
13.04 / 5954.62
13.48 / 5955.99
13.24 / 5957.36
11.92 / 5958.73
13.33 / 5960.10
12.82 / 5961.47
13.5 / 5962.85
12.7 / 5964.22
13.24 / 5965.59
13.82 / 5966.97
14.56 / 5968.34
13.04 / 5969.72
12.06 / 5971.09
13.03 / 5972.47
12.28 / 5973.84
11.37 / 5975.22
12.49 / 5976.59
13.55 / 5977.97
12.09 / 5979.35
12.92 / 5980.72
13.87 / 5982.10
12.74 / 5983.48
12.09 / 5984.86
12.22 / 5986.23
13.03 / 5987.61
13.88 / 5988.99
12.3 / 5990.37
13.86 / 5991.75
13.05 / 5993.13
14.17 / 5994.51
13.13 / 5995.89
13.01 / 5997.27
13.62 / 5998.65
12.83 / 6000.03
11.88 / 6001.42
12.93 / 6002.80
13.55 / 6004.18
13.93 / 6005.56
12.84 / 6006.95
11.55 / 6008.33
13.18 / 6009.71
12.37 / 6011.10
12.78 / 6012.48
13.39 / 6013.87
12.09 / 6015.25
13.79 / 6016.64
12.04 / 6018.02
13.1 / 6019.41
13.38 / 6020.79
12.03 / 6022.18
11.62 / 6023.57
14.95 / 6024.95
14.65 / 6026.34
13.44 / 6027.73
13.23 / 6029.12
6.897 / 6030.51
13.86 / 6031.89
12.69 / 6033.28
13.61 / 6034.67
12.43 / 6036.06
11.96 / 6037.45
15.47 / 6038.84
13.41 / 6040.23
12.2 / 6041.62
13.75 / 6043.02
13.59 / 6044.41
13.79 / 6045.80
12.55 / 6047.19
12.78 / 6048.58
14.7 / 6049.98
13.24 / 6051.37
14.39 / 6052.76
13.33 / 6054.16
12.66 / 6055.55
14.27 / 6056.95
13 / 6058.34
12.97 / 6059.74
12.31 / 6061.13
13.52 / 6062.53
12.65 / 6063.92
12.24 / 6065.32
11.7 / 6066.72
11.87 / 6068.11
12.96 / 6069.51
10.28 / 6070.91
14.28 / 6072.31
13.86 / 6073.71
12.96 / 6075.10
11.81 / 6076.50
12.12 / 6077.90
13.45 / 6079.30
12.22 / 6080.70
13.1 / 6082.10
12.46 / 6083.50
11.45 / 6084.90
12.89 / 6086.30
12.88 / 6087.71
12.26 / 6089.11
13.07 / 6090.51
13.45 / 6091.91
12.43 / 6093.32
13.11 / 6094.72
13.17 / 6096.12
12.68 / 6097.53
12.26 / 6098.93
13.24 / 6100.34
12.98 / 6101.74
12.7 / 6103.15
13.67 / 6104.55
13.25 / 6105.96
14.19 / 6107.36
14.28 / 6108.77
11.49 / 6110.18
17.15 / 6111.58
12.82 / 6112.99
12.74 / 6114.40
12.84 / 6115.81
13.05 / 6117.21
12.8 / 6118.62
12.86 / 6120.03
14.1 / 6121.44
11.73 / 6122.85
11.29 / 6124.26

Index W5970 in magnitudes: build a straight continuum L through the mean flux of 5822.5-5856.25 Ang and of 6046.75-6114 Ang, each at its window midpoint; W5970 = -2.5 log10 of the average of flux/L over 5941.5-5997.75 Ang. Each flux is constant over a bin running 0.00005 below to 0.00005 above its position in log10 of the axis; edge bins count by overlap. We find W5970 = 0.01 mag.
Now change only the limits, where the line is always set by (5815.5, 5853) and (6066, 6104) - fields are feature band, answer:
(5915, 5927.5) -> -0.04 mag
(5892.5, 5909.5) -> 0.01 mag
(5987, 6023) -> 0.00 mag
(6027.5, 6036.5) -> 0.05 mag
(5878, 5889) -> 0.03 mag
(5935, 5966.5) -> 0.01 mag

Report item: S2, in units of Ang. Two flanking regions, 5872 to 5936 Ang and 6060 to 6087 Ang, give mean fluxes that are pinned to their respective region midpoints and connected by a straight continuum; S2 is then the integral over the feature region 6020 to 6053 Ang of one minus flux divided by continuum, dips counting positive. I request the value -1.0 Ang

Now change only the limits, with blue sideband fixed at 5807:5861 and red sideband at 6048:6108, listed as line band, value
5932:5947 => -0.28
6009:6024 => 0.34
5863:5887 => 0.08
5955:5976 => 0.25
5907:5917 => -0.21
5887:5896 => 0.36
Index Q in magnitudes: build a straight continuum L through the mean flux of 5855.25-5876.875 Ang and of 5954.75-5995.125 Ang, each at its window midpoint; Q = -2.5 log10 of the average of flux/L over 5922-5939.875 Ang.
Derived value -0.044 mag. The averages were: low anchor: 13.1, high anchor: 13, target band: 13.6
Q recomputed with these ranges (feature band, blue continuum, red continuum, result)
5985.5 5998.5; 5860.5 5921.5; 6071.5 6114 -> -0.006 mag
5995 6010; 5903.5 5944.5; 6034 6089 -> 0.019 mag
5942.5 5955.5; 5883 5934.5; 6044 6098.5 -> 0.037 mag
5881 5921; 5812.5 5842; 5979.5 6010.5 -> 0.005 mag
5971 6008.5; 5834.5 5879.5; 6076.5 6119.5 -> 0.014 mag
